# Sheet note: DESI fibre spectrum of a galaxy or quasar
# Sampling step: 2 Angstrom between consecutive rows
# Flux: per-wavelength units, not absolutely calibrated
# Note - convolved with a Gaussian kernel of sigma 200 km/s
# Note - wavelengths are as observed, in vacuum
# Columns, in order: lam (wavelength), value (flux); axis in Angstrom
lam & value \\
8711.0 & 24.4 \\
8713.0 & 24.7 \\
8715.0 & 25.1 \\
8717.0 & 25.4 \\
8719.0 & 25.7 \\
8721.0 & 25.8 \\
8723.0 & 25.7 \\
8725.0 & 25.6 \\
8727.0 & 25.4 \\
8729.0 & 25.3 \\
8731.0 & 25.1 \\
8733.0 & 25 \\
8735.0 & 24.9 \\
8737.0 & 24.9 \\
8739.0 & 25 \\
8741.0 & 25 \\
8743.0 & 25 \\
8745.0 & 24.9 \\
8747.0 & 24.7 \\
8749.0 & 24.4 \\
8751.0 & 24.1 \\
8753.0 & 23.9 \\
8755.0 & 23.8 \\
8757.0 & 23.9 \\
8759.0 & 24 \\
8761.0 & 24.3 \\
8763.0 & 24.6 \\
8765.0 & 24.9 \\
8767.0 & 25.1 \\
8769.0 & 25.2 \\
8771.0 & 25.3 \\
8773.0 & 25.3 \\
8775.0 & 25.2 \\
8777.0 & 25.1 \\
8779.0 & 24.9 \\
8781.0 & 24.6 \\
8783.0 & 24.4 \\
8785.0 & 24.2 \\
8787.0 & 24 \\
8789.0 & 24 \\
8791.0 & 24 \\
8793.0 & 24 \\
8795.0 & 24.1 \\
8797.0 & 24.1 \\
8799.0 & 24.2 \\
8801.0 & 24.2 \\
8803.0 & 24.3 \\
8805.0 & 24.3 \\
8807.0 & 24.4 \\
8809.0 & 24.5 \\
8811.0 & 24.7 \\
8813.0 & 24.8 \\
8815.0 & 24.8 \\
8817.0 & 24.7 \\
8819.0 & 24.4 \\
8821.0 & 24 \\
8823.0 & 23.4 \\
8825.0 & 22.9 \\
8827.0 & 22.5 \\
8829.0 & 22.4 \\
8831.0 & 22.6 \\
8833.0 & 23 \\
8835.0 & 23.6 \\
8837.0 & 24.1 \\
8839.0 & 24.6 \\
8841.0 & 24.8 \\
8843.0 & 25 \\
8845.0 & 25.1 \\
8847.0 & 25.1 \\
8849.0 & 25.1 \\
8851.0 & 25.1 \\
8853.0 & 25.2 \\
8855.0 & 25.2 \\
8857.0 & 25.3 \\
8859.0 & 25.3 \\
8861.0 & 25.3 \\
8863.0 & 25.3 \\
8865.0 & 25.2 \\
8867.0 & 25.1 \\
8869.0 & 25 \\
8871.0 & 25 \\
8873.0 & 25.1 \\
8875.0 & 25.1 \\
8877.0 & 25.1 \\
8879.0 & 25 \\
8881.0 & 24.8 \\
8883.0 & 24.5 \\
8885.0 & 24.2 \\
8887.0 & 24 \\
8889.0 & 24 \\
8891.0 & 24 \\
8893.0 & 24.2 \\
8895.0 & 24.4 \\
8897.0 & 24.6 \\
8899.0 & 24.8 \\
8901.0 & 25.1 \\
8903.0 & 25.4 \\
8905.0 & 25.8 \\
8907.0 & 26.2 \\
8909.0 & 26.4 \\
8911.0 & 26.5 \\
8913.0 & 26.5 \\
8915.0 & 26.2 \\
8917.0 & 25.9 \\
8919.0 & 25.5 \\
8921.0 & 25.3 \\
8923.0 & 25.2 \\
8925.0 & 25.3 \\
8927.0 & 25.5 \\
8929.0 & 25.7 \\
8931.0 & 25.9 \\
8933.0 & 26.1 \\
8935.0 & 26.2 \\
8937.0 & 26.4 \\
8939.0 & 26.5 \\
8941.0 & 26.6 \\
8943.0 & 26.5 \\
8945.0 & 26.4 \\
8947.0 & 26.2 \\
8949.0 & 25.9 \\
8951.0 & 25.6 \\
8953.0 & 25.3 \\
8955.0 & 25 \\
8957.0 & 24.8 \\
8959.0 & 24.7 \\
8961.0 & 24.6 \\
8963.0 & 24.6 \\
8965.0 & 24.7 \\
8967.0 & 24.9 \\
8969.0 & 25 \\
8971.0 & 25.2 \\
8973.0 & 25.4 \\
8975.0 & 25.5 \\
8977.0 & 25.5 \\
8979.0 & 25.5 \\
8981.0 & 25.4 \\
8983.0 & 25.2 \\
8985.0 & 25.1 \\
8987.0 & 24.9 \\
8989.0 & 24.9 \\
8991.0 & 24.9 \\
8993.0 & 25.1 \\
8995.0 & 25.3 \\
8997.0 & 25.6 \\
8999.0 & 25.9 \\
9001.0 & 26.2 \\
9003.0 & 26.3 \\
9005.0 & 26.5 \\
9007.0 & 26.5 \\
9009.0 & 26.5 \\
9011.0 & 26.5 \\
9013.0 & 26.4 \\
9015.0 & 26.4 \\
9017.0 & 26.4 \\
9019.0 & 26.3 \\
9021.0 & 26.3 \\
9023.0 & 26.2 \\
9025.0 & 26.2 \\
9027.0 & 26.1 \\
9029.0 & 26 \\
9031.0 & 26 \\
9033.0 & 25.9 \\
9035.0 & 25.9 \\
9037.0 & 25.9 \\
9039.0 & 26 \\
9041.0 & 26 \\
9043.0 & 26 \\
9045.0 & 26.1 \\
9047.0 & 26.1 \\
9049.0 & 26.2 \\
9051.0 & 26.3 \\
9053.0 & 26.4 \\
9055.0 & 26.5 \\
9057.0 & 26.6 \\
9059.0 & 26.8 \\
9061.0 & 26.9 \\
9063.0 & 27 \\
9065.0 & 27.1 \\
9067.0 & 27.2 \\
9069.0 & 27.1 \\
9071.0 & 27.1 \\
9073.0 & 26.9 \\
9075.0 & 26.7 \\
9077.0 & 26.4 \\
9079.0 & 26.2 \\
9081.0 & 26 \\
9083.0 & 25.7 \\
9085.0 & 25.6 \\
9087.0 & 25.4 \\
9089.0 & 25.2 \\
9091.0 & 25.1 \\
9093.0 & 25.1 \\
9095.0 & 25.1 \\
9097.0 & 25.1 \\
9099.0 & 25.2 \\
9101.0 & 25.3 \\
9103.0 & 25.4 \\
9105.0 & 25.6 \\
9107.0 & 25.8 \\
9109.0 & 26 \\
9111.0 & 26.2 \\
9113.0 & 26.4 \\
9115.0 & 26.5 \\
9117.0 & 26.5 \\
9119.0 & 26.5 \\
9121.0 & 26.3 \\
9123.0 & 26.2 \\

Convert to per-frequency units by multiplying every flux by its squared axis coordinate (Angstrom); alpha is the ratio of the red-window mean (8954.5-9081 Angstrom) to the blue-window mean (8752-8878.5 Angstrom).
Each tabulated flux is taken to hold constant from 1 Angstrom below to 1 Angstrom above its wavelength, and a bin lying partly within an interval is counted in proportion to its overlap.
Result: 1.11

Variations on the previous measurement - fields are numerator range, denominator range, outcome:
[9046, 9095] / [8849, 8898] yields 1.11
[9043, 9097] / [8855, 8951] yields 1.07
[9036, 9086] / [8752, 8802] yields 1.15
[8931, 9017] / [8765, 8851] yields 1.09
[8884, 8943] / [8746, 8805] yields 1.08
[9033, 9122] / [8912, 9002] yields 1.05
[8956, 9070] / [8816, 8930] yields 1.08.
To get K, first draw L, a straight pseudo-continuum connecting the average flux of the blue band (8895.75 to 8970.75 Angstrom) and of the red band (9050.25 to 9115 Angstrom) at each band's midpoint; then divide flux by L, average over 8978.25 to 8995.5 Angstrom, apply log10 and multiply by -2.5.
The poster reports 0.03 mag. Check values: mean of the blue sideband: 25.6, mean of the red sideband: 26.1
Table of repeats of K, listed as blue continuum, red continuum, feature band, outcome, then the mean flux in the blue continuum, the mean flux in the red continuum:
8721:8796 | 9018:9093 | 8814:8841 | 0.06 mag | 24.7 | 26.2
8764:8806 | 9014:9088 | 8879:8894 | 0.04 mag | 24.5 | 26.3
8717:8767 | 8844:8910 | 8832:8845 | 0.03 mag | 24.8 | 25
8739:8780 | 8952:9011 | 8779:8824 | 0.02 mag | 24.7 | 25.4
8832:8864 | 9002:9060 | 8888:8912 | 0.00 mag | 24.8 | 26.3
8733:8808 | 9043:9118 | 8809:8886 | 0.02 mag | 24.5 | 26.1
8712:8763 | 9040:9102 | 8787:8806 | 0.04 mag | 24.9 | 26.1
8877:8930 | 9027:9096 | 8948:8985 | 0.02 mag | 25.2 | 26.2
